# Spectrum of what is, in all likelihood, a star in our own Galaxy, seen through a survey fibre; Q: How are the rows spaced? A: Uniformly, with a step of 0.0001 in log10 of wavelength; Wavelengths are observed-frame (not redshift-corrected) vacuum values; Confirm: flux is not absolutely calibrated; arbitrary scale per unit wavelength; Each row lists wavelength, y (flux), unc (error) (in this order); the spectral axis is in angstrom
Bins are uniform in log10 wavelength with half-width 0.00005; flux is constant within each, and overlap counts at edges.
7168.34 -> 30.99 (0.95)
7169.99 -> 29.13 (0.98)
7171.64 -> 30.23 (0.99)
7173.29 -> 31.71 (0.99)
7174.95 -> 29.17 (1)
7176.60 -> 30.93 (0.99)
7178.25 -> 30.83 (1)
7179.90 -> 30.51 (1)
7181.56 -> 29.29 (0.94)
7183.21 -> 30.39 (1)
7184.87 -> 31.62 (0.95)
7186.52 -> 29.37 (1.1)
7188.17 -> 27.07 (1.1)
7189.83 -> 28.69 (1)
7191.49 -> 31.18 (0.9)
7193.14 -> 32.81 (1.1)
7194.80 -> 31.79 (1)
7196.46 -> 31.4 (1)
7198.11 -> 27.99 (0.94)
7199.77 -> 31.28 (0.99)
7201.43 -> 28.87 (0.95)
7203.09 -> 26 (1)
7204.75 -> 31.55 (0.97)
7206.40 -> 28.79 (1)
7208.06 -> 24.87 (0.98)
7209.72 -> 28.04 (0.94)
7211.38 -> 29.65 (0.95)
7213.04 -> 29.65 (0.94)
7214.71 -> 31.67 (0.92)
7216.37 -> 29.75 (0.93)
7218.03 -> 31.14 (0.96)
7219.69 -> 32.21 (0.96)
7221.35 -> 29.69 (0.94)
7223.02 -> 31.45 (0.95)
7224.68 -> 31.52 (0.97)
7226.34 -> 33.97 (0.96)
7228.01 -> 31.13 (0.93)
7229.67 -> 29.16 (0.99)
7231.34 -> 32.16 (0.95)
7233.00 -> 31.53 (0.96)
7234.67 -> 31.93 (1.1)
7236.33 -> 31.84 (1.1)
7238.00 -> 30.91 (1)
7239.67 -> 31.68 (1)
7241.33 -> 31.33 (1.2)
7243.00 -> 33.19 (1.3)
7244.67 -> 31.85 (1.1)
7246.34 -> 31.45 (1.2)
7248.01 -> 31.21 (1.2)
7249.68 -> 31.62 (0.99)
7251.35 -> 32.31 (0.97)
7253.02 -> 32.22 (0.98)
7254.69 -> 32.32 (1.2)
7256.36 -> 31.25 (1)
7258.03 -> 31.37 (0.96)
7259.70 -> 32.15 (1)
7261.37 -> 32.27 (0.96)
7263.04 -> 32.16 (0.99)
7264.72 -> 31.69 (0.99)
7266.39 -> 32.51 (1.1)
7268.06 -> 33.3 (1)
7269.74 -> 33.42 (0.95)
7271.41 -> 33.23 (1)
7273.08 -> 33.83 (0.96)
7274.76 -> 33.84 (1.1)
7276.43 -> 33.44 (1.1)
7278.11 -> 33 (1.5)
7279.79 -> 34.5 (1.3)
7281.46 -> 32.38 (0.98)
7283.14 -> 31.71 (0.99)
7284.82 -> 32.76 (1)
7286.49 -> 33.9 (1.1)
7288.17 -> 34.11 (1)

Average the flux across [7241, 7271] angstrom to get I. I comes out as 32.1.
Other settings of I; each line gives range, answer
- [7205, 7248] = 30.8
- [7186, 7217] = 29.5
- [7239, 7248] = 31.8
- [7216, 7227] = 31.4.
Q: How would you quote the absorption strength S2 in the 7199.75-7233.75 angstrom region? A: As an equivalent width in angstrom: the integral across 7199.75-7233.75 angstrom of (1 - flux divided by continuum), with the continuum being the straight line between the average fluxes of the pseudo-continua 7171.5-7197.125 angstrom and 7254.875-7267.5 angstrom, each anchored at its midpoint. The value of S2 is 1.0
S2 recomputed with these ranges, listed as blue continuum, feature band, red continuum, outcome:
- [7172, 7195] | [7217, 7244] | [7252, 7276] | 0.1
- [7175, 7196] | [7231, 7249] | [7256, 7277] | 0.1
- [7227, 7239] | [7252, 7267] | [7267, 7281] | 0.3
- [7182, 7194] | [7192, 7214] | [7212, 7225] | 0.7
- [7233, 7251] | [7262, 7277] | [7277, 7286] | -0.2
